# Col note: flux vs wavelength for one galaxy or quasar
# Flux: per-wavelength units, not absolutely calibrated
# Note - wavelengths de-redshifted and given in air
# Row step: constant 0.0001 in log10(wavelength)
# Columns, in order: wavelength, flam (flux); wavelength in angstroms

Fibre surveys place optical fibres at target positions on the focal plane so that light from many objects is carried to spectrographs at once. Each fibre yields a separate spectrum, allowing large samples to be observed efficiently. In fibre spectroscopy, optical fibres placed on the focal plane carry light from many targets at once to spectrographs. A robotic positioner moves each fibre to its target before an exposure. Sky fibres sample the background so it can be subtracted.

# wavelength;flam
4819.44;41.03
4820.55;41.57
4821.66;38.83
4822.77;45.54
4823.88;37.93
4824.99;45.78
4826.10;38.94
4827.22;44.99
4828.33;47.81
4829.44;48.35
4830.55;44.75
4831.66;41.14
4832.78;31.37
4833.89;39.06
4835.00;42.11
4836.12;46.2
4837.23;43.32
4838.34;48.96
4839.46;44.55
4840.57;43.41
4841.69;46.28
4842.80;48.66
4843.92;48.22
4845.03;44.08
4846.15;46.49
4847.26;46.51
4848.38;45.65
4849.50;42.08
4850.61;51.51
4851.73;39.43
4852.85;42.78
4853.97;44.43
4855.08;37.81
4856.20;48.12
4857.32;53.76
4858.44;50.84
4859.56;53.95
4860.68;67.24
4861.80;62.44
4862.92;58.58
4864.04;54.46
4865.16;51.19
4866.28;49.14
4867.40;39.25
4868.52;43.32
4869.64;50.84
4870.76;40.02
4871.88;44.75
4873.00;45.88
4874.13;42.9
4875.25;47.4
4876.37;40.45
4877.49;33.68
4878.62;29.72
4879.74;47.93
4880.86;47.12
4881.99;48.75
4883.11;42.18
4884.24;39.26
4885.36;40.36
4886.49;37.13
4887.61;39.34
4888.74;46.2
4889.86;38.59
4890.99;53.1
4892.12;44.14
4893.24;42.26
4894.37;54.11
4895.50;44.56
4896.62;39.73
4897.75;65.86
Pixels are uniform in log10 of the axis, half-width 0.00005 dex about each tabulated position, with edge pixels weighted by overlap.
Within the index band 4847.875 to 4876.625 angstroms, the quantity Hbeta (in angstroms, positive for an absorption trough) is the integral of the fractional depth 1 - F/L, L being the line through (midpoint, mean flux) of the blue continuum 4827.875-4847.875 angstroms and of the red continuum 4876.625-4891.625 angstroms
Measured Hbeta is -3.36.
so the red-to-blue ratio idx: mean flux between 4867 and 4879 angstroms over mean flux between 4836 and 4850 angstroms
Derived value 0.9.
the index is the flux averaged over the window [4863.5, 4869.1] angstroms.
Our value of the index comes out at 47.5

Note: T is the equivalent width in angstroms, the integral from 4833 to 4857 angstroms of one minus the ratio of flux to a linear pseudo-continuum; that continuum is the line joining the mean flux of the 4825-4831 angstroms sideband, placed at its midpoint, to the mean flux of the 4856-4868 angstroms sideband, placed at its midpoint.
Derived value 2.3 angstroms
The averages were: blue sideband 45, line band 44.7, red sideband 53.6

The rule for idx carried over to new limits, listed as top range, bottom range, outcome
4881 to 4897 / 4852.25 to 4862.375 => 0.85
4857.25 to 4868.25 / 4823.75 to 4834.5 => 1.28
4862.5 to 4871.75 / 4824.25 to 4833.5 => 1.13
